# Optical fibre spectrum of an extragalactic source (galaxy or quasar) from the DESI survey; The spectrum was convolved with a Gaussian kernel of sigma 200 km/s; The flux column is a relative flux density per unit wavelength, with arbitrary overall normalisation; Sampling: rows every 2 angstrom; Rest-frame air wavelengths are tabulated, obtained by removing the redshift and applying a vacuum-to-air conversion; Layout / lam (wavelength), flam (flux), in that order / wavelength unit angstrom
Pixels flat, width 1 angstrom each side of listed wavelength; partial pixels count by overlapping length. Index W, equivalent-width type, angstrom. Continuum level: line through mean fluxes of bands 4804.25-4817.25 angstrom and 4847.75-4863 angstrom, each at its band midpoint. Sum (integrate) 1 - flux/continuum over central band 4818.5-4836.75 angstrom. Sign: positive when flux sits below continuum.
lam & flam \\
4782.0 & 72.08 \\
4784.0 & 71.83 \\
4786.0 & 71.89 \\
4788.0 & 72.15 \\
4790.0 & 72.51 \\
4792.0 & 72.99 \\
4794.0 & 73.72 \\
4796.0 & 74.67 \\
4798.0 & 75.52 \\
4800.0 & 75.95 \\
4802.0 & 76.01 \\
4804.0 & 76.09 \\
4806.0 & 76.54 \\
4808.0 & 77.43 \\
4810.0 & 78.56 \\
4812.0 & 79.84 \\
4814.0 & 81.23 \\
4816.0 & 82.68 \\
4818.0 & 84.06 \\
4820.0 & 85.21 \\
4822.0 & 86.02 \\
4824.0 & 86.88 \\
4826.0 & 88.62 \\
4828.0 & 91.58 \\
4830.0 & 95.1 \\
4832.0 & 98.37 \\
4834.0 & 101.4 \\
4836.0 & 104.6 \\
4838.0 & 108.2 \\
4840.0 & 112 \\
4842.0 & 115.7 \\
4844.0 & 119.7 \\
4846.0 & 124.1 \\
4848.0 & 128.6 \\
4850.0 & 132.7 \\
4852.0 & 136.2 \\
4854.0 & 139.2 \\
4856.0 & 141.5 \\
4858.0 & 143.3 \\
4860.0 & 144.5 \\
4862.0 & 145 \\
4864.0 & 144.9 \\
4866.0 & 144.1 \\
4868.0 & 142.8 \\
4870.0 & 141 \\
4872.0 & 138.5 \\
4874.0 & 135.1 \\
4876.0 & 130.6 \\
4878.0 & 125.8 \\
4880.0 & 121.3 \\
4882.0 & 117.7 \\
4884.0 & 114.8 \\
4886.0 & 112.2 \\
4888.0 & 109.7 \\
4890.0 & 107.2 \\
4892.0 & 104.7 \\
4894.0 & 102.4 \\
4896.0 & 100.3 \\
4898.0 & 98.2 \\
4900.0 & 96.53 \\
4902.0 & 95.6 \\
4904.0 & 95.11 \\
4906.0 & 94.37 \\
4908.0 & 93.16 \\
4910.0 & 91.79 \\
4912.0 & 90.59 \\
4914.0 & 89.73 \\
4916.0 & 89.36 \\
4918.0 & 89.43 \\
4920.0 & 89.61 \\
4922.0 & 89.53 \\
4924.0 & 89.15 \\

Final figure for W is 1.7 angstrom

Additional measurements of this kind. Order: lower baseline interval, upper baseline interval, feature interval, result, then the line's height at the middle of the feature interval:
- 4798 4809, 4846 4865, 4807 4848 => 3.7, 105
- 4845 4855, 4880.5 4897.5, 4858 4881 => -3.3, 120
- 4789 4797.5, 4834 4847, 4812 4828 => 1.8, 95.9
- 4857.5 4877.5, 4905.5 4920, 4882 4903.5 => 1.6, 113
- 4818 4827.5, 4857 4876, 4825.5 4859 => -1.6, 111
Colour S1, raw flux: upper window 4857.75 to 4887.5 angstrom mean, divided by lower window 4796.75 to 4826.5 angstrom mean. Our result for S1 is 1.65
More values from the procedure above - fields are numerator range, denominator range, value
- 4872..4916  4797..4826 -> 1.32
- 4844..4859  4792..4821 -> 1.71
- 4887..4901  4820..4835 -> 1.12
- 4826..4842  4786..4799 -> 1.38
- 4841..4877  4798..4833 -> 1.63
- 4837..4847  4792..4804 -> 1.54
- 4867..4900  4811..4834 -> 1.35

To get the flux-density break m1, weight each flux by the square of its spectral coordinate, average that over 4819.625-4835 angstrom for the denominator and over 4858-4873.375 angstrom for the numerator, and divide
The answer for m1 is 1.58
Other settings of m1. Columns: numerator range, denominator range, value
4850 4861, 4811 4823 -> 1.71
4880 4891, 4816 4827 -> 1.35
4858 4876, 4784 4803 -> 1.97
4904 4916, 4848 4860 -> 0.68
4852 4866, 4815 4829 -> 1.68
